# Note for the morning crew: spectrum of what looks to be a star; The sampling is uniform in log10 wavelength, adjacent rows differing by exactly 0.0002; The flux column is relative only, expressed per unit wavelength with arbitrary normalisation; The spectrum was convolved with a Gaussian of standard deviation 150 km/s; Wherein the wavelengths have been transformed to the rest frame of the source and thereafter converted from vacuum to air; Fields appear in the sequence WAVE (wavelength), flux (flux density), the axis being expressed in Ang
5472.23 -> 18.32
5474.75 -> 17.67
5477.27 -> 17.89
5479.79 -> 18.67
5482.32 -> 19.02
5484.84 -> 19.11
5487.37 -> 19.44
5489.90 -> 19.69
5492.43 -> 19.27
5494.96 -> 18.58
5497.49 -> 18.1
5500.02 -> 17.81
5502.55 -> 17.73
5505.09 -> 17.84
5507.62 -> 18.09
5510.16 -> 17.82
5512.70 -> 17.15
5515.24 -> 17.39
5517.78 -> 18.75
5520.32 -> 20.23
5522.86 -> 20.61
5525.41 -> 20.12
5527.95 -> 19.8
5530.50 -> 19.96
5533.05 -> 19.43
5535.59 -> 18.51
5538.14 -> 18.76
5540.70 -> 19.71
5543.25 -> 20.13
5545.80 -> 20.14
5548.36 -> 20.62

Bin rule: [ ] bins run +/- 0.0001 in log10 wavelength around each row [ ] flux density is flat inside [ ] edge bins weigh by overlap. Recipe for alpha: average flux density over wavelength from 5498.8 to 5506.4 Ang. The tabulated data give 17.8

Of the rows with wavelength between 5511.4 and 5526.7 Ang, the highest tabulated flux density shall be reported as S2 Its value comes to 20.61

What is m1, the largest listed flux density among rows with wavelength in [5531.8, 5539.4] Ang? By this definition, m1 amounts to 19.43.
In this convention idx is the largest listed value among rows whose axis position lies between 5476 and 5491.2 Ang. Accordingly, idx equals 19.69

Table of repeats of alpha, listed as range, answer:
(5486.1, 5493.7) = 19.4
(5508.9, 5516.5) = 17.4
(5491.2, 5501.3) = 18.4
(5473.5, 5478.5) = 17.8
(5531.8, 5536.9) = 19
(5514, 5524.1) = 19.3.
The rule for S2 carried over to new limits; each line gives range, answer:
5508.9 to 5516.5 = 17.82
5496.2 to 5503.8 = 18.1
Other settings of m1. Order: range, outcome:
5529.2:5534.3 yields 19.96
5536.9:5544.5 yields 20.13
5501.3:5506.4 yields 17.84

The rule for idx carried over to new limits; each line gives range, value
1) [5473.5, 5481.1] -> 18.67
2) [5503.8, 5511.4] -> 18.09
